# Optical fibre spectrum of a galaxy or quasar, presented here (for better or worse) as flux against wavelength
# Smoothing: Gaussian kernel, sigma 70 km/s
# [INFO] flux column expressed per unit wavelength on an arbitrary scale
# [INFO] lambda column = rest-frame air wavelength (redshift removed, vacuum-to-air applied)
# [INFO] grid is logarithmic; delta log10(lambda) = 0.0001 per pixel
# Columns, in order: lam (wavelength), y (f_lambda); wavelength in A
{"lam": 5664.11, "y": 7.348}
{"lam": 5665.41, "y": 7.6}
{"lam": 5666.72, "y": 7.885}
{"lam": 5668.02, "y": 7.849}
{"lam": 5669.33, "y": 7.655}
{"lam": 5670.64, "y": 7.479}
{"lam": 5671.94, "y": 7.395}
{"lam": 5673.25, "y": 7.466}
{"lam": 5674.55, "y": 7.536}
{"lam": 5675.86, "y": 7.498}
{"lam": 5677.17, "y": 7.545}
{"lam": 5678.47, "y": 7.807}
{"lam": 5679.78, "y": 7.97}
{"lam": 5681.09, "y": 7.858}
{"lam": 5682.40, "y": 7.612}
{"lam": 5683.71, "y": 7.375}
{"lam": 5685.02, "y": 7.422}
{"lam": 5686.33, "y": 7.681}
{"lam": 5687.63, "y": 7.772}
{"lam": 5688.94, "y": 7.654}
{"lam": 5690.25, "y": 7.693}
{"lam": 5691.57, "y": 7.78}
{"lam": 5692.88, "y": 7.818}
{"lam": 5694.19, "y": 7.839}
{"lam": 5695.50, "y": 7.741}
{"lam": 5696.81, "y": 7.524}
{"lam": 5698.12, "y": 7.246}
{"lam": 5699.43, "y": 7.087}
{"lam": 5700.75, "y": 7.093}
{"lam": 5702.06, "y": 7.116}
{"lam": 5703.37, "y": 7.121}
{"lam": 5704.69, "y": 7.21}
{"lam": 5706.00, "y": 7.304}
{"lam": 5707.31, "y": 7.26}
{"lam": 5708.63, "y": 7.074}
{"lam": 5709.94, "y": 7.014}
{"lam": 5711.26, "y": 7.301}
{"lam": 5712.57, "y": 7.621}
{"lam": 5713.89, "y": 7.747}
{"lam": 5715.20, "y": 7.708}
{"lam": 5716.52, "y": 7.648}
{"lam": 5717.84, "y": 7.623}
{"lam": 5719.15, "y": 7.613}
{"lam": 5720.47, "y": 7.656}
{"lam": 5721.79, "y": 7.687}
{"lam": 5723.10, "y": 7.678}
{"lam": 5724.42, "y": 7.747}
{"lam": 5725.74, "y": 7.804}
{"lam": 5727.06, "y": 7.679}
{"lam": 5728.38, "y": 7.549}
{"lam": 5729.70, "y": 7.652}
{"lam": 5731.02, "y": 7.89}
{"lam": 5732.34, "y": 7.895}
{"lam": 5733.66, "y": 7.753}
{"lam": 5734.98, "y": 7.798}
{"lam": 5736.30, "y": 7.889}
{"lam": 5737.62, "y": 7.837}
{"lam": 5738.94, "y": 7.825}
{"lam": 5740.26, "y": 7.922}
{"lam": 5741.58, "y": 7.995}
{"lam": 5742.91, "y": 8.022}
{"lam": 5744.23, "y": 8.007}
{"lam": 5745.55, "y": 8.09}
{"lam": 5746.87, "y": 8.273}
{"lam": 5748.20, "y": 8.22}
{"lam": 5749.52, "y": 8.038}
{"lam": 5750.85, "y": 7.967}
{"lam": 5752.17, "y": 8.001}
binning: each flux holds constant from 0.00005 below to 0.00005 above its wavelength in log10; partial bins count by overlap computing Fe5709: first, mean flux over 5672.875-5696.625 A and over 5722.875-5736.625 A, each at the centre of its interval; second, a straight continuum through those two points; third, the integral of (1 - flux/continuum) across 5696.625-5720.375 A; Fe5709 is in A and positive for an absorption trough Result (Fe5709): 1.1 A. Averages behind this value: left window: 7.67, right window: 7.75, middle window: 7.35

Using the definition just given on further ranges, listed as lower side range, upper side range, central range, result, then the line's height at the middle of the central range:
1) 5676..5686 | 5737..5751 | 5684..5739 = 1.8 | 7.83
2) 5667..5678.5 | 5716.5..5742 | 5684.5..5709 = 0.7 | 7.66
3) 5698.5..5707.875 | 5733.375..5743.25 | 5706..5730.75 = -0.3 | 7.48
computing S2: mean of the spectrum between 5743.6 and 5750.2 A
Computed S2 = 8.12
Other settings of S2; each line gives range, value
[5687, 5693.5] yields 7.73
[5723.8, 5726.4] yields 7.77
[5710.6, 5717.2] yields 7.6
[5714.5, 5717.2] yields 7.67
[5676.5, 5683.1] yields 7.75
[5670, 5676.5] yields 7.48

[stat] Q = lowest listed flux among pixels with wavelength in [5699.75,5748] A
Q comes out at 7.014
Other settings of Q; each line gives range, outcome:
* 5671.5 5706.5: 7.087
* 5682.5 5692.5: 7.375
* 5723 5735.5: 7.549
